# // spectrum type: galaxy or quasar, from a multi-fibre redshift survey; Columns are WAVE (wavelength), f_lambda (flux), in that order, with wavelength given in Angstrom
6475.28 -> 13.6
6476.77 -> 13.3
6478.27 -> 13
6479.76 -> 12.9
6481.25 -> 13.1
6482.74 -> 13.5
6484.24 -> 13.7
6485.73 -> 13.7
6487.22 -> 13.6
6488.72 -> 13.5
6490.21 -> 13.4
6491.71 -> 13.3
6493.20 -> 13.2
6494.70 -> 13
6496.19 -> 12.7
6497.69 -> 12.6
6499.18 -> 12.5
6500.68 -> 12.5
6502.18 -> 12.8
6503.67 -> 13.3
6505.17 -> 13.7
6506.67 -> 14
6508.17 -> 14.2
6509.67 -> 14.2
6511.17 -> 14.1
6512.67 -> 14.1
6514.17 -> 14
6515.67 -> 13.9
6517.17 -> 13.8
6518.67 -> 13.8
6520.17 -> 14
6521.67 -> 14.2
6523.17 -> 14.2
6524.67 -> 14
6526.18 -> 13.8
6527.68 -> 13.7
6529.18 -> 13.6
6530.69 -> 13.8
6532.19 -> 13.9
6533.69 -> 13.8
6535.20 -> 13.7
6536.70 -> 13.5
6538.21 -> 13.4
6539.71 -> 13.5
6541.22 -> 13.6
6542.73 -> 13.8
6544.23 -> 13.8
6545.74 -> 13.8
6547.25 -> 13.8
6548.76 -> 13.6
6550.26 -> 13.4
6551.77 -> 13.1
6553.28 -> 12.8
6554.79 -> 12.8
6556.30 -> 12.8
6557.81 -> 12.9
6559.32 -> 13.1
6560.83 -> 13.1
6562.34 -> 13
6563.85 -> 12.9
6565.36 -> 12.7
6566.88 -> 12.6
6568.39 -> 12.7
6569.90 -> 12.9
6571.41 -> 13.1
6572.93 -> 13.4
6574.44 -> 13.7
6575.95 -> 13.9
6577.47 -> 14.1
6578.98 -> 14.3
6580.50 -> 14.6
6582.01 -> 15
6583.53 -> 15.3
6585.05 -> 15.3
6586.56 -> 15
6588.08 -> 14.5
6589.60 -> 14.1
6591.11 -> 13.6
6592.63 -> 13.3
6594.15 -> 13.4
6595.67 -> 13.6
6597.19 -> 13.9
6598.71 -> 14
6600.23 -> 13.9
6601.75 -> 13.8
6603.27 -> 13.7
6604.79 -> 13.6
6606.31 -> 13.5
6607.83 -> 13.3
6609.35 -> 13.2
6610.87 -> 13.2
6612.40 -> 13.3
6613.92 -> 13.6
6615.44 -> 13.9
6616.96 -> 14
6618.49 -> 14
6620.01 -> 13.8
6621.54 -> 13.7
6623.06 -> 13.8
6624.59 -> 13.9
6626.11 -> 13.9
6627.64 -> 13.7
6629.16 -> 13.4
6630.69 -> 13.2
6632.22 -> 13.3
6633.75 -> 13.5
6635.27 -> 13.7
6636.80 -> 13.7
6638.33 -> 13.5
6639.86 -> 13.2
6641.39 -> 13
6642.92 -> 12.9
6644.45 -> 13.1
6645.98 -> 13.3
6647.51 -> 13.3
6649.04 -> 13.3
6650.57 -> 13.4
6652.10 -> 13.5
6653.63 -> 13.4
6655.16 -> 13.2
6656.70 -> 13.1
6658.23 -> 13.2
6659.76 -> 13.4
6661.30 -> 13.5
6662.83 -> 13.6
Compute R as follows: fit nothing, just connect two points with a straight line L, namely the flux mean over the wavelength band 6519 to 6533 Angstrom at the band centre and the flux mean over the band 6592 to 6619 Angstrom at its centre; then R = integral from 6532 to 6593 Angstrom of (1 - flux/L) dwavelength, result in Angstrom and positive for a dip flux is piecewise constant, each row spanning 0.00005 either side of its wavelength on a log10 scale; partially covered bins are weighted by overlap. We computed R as 0.7 Angstrom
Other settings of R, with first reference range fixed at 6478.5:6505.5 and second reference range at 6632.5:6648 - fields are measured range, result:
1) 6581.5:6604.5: -1.5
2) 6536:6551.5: -0.5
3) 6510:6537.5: -1.4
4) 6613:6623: -0.4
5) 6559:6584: -0.6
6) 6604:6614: -0.1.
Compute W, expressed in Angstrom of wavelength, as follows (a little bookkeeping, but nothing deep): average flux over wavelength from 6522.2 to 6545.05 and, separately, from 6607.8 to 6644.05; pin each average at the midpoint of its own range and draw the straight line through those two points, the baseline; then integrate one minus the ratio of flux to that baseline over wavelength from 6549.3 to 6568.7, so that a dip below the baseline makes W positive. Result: 1.1 Angstrom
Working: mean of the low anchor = 13.7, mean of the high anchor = 13.5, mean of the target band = 12.9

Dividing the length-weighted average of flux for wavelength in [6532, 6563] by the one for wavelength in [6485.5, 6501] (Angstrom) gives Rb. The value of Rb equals 1.02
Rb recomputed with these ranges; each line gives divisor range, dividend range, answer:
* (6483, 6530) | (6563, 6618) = 1.01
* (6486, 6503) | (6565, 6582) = 1.04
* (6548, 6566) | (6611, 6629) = 1.06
